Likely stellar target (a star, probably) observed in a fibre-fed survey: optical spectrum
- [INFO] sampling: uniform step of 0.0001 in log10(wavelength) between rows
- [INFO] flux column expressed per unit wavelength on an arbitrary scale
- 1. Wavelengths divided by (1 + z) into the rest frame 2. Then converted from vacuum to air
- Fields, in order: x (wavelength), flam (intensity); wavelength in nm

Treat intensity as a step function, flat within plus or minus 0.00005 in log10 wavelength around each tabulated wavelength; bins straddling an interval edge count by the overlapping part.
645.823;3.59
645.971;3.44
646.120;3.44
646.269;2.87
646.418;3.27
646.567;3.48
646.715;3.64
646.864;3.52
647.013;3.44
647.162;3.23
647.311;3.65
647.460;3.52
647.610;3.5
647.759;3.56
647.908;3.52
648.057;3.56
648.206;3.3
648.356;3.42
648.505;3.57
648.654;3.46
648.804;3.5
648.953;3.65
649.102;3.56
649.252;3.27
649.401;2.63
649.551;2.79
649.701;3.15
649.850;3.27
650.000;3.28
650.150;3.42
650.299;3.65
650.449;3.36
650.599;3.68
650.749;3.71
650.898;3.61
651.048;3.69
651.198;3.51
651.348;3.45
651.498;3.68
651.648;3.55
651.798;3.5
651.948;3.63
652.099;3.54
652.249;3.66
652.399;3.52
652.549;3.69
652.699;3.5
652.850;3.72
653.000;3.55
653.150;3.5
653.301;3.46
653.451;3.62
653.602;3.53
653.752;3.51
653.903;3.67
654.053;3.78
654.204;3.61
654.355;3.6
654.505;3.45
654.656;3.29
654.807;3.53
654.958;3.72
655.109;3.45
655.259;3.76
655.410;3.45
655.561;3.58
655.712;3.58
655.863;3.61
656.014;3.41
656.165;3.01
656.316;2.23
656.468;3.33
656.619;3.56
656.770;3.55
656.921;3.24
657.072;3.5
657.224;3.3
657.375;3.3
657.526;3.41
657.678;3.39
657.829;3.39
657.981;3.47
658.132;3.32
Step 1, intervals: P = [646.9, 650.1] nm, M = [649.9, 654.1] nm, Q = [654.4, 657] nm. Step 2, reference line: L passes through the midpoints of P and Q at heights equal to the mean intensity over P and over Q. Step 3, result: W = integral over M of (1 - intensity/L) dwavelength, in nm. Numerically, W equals -0.22 nm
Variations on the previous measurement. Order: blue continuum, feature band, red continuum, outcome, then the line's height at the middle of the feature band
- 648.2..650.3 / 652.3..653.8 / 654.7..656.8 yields -0.09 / 3.37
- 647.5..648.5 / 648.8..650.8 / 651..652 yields 0.11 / 3.53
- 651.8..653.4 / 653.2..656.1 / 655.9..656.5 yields -0.28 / 3.25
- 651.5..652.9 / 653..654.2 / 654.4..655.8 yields -0.01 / 3.57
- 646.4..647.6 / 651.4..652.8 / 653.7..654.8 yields -0.02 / 3.53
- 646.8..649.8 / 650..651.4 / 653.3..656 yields -0.04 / 3.46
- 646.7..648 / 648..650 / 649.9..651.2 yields 0.12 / 3.52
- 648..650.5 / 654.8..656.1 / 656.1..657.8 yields -0.11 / 3.28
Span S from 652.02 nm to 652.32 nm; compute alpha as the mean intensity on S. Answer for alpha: 3.59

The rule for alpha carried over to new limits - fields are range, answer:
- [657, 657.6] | 3.38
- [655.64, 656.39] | 3.17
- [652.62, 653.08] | 3.59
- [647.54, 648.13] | 3.54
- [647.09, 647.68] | 3.47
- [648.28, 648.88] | 3.49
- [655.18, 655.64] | 3.6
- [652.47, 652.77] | 3.6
